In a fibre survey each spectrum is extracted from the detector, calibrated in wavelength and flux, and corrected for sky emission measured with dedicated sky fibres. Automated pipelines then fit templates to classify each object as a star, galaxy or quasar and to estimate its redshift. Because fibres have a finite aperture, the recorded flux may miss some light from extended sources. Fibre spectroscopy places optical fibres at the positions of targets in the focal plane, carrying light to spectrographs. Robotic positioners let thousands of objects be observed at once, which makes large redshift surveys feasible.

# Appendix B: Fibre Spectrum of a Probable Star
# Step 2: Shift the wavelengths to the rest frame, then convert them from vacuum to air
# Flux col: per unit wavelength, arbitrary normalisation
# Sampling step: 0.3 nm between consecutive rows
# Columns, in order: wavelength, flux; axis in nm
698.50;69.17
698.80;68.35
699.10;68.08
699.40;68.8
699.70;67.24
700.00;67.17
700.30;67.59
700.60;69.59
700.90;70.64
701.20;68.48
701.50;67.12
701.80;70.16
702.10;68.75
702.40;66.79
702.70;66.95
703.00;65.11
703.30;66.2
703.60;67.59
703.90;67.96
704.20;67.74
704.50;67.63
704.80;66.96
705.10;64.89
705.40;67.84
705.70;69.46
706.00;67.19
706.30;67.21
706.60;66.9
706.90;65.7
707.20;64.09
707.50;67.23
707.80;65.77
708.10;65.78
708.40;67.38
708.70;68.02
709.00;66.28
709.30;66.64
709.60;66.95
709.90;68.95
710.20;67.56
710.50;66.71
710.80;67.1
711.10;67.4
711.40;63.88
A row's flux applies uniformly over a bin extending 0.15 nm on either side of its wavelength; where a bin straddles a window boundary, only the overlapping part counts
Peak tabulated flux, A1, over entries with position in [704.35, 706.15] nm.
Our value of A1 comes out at 69.46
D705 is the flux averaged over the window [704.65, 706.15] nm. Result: 67.3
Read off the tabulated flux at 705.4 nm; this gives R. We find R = 67.84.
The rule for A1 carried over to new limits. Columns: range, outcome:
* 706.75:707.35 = 65.7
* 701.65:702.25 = 70.16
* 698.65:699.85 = 68.8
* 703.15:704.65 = 67.96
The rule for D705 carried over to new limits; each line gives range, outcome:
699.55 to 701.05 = 68.4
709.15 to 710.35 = 67.5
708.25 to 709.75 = 67.1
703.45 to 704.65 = 67.7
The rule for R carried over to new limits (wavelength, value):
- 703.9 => 67.96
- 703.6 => 67.59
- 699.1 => 68.08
